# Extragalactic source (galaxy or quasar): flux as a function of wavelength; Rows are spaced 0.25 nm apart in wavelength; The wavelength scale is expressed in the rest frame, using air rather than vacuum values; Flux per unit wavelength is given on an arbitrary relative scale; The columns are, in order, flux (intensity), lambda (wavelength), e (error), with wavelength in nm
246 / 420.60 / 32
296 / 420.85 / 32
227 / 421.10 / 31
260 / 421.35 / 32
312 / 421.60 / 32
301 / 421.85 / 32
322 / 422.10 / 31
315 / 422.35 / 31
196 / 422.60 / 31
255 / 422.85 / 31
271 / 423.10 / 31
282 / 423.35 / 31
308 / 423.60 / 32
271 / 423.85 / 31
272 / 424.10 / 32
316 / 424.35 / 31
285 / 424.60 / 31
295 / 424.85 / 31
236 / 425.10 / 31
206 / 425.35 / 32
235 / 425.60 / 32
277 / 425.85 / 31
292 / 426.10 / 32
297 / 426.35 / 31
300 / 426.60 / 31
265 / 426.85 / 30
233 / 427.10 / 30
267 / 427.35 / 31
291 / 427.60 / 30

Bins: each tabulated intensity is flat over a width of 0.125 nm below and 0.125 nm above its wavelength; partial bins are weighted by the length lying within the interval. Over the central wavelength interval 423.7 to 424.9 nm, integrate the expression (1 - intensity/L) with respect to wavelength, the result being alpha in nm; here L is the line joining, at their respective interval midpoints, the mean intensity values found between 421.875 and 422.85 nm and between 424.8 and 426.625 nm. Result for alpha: -0.081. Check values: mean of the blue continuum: 277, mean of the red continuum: 264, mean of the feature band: 288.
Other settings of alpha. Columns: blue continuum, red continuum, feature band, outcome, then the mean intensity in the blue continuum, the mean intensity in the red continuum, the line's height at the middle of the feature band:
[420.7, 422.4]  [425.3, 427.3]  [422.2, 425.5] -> 0.089 nm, 289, 265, 277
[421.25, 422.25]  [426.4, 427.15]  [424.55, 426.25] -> 0.119 nm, 300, 272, 280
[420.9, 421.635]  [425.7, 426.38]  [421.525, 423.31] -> -0.080 nm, 264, 286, 269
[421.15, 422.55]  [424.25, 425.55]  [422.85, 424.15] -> -0.007 nm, 292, 265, 277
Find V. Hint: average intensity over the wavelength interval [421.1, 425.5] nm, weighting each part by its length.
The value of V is 275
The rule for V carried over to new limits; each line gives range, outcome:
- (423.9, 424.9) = 290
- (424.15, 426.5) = 271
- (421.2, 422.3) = 298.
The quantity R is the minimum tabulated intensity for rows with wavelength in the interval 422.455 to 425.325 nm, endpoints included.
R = 196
